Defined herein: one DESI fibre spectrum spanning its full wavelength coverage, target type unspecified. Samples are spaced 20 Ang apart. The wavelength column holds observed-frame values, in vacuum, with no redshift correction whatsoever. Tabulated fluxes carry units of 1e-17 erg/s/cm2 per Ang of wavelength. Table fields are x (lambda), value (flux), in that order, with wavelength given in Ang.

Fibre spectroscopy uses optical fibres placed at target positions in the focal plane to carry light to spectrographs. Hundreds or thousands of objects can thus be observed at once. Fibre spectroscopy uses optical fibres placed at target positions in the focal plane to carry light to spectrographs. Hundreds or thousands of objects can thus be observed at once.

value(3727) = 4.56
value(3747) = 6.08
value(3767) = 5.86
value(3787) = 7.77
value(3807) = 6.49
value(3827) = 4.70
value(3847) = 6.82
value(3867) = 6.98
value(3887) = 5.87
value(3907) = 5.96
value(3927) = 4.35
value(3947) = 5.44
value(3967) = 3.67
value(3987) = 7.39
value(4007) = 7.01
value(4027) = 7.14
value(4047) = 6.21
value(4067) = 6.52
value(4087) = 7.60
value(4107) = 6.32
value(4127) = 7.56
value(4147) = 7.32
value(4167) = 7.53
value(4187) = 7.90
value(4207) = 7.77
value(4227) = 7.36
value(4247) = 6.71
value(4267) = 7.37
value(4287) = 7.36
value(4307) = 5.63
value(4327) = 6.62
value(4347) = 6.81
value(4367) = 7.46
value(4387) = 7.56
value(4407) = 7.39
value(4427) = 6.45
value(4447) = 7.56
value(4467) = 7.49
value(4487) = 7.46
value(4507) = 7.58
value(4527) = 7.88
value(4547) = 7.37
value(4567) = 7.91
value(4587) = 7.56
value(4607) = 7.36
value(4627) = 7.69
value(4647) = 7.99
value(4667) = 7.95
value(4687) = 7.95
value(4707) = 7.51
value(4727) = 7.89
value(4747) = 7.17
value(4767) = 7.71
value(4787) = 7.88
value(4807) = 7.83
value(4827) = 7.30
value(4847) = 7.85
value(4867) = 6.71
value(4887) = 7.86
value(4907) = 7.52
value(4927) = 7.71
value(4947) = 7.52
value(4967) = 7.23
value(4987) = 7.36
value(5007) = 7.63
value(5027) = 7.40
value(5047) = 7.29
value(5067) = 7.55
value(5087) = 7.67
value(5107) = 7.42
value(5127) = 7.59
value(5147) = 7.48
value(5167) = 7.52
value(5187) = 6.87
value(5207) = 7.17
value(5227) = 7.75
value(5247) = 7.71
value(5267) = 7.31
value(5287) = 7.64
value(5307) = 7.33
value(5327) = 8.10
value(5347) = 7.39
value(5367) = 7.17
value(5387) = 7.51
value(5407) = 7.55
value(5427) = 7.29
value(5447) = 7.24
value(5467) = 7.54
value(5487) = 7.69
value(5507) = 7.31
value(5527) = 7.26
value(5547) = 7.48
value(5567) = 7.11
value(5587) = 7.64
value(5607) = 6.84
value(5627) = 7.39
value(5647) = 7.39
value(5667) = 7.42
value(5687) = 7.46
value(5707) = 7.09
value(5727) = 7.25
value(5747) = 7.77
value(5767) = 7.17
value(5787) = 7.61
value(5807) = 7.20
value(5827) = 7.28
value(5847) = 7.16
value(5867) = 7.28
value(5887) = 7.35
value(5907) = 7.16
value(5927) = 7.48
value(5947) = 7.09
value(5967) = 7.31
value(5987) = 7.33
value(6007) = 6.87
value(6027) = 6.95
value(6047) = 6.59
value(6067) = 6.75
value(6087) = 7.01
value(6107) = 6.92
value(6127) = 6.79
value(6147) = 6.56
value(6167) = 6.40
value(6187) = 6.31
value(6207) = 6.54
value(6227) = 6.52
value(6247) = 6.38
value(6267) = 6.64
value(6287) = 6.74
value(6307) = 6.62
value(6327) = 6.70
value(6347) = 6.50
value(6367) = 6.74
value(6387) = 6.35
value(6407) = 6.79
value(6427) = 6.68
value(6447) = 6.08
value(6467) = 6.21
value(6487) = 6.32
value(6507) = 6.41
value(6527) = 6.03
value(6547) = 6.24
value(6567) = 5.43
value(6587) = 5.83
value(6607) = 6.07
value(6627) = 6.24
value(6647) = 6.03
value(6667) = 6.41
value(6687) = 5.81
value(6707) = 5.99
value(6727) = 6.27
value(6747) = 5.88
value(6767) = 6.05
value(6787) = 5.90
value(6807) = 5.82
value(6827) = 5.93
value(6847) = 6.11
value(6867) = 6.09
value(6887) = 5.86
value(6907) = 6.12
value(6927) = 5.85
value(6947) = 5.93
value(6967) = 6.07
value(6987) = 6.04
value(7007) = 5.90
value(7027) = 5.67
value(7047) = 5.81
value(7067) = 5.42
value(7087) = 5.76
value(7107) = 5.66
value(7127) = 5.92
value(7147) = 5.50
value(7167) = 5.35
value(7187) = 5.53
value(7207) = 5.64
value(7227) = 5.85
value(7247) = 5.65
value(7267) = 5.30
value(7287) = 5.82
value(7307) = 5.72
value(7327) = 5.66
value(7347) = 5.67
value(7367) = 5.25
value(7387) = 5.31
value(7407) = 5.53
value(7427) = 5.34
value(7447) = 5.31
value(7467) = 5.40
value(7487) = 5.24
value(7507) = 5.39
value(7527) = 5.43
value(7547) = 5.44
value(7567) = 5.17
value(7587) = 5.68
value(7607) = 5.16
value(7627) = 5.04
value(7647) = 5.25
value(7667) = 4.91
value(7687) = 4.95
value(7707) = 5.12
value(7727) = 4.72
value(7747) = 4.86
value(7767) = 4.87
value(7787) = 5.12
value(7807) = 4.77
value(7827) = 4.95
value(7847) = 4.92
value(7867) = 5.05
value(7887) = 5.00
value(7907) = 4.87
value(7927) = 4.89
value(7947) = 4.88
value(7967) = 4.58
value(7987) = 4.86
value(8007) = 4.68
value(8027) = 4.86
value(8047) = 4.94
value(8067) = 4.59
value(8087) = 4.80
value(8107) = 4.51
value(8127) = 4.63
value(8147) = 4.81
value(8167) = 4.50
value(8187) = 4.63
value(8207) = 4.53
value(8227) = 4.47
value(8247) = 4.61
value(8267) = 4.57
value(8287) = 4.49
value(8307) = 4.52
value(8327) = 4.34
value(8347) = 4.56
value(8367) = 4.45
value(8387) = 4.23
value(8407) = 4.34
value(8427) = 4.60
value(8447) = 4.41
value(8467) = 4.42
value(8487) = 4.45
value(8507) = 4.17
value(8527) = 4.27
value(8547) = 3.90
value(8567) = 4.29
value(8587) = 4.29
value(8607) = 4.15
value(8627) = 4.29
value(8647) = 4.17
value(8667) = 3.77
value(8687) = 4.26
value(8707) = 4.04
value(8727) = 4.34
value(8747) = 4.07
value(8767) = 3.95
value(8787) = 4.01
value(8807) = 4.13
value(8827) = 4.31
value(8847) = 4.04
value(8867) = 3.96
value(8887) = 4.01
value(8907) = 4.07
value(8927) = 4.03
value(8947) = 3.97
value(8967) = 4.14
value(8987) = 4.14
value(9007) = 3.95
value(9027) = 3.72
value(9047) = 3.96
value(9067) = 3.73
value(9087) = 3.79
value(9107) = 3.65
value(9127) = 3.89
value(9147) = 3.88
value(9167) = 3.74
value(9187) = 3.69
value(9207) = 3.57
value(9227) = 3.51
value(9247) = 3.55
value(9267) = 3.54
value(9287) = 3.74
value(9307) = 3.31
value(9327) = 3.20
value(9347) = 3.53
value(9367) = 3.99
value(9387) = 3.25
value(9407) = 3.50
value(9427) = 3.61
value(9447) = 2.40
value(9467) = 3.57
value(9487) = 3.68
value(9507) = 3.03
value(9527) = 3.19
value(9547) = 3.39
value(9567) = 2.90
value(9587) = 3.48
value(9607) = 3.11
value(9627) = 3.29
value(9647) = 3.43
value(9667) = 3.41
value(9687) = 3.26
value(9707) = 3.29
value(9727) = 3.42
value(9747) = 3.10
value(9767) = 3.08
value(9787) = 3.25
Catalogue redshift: 0.00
